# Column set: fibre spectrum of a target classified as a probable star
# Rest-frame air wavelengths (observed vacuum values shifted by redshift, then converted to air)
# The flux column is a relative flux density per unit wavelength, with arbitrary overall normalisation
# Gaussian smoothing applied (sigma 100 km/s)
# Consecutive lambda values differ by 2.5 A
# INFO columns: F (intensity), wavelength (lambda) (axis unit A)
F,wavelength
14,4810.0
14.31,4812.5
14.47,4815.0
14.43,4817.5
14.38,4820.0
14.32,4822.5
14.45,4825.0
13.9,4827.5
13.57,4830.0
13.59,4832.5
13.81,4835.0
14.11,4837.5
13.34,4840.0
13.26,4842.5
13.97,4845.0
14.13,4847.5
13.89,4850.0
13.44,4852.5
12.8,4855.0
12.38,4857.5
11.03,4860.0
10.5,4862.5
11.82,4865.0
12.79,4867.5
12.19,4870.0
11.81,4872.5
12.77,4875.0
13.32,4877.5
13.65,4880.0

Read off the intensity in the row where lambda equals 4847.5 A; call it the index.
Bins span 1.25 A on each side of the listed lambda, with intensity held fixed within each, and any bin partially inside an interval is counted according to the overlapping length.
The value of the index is 14.13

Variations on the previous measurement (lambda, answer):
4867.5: 12.79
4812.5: 14.31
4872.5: 11.81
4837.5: 14.11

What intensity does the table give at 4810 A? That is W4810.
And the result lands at 14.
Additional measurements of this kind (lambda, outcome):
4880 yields 13.65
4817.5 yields 14.43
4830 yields 13.57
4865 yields 11.82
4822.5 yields 14.32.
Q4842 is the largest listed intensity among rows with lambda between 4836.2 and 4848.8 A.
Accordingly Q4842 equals 14.13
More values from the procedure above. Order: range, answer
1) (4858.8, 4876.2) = 12.79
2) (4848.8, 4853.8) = 13.89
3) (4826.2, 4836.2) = 13.9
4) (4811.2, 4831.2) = 14.47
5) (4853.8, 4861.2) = 12.8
